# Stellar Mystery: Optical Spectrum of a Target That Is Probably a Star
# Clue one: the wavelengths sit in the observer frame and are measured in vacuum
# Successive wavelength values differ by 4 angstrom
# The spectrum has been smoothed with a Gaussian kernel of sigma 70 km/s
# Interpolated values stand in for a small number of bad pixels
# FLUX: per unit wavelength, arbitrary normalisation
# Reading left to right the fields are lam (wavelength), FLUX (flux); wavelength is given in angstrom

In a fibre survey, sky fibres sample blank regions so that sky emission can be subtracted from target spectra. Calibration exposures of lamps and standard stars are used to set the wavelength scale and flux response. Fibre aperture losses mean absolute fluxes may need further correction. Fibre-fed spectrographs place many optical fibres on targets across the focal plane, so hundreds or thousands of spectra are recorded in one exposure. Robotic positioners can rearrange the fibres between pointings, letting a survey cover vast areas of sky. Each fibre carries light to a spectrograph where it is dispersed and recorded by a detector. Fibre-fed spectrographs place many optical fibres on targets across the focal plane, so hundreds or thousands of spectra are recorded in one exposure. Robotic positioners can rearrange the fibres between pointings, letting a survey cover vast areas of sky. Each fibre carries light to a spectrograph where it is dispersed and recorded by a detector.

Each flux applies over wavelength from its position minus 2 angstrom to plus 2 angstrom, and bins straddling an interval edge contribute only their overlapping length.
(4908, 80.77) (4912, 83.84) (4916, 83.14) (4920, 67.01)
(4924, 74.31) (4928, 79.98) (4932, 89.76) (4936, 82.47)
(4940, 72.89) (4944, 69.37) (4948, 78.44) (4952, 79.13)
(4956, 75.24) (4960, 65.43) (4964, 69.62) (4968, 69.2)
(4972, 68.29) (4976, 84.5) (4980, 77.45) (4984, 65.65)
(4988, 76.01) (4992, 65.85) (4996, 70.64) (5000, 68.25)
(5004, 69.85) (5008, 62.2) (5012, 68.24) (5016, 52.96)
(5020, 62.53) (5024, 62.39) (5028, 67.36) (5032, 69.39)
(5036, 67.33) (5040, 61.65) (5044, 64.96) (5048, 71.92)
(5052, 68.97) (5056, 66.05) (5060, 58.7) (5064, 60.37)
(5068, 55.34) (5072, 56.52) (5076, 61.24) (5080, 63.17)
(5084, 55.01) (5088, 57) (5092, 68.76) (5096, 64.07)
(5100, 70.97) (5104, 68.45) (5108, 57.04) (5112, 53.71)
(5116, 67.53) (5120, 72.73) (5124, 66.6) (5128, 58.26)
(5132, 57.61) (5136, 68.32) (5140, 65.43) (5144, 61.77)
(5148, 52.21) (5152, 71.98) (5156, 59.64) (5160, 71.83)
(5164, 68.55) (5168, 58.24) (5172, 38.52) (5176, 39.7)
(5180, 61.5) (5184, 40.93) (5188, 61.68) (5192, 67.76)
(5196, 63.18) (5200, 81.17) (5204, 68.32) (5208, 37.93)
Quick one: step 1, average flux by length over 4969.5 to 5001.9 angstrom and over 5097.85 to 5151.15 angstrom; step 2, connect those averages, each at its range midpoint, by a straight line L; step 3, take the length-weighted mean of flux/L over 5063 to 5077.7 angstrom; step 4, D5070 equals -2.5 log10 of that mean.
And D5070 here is 0.15 mag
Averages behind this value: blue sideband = 72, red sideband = 63.3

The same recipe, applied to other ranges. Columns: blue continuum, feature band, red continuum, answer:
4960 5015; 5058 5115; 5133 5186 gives 0.04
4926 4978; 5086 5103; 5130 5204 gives 0.01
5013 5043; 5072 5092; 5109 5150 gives 0.05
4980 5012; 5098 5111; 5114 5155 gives 0.01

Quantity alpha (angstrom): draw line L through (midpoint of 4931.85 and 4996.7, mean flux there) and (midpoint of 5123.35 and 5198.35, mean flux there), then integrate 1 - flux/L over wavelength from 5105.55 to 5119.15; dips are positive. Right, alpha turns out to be 0.5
